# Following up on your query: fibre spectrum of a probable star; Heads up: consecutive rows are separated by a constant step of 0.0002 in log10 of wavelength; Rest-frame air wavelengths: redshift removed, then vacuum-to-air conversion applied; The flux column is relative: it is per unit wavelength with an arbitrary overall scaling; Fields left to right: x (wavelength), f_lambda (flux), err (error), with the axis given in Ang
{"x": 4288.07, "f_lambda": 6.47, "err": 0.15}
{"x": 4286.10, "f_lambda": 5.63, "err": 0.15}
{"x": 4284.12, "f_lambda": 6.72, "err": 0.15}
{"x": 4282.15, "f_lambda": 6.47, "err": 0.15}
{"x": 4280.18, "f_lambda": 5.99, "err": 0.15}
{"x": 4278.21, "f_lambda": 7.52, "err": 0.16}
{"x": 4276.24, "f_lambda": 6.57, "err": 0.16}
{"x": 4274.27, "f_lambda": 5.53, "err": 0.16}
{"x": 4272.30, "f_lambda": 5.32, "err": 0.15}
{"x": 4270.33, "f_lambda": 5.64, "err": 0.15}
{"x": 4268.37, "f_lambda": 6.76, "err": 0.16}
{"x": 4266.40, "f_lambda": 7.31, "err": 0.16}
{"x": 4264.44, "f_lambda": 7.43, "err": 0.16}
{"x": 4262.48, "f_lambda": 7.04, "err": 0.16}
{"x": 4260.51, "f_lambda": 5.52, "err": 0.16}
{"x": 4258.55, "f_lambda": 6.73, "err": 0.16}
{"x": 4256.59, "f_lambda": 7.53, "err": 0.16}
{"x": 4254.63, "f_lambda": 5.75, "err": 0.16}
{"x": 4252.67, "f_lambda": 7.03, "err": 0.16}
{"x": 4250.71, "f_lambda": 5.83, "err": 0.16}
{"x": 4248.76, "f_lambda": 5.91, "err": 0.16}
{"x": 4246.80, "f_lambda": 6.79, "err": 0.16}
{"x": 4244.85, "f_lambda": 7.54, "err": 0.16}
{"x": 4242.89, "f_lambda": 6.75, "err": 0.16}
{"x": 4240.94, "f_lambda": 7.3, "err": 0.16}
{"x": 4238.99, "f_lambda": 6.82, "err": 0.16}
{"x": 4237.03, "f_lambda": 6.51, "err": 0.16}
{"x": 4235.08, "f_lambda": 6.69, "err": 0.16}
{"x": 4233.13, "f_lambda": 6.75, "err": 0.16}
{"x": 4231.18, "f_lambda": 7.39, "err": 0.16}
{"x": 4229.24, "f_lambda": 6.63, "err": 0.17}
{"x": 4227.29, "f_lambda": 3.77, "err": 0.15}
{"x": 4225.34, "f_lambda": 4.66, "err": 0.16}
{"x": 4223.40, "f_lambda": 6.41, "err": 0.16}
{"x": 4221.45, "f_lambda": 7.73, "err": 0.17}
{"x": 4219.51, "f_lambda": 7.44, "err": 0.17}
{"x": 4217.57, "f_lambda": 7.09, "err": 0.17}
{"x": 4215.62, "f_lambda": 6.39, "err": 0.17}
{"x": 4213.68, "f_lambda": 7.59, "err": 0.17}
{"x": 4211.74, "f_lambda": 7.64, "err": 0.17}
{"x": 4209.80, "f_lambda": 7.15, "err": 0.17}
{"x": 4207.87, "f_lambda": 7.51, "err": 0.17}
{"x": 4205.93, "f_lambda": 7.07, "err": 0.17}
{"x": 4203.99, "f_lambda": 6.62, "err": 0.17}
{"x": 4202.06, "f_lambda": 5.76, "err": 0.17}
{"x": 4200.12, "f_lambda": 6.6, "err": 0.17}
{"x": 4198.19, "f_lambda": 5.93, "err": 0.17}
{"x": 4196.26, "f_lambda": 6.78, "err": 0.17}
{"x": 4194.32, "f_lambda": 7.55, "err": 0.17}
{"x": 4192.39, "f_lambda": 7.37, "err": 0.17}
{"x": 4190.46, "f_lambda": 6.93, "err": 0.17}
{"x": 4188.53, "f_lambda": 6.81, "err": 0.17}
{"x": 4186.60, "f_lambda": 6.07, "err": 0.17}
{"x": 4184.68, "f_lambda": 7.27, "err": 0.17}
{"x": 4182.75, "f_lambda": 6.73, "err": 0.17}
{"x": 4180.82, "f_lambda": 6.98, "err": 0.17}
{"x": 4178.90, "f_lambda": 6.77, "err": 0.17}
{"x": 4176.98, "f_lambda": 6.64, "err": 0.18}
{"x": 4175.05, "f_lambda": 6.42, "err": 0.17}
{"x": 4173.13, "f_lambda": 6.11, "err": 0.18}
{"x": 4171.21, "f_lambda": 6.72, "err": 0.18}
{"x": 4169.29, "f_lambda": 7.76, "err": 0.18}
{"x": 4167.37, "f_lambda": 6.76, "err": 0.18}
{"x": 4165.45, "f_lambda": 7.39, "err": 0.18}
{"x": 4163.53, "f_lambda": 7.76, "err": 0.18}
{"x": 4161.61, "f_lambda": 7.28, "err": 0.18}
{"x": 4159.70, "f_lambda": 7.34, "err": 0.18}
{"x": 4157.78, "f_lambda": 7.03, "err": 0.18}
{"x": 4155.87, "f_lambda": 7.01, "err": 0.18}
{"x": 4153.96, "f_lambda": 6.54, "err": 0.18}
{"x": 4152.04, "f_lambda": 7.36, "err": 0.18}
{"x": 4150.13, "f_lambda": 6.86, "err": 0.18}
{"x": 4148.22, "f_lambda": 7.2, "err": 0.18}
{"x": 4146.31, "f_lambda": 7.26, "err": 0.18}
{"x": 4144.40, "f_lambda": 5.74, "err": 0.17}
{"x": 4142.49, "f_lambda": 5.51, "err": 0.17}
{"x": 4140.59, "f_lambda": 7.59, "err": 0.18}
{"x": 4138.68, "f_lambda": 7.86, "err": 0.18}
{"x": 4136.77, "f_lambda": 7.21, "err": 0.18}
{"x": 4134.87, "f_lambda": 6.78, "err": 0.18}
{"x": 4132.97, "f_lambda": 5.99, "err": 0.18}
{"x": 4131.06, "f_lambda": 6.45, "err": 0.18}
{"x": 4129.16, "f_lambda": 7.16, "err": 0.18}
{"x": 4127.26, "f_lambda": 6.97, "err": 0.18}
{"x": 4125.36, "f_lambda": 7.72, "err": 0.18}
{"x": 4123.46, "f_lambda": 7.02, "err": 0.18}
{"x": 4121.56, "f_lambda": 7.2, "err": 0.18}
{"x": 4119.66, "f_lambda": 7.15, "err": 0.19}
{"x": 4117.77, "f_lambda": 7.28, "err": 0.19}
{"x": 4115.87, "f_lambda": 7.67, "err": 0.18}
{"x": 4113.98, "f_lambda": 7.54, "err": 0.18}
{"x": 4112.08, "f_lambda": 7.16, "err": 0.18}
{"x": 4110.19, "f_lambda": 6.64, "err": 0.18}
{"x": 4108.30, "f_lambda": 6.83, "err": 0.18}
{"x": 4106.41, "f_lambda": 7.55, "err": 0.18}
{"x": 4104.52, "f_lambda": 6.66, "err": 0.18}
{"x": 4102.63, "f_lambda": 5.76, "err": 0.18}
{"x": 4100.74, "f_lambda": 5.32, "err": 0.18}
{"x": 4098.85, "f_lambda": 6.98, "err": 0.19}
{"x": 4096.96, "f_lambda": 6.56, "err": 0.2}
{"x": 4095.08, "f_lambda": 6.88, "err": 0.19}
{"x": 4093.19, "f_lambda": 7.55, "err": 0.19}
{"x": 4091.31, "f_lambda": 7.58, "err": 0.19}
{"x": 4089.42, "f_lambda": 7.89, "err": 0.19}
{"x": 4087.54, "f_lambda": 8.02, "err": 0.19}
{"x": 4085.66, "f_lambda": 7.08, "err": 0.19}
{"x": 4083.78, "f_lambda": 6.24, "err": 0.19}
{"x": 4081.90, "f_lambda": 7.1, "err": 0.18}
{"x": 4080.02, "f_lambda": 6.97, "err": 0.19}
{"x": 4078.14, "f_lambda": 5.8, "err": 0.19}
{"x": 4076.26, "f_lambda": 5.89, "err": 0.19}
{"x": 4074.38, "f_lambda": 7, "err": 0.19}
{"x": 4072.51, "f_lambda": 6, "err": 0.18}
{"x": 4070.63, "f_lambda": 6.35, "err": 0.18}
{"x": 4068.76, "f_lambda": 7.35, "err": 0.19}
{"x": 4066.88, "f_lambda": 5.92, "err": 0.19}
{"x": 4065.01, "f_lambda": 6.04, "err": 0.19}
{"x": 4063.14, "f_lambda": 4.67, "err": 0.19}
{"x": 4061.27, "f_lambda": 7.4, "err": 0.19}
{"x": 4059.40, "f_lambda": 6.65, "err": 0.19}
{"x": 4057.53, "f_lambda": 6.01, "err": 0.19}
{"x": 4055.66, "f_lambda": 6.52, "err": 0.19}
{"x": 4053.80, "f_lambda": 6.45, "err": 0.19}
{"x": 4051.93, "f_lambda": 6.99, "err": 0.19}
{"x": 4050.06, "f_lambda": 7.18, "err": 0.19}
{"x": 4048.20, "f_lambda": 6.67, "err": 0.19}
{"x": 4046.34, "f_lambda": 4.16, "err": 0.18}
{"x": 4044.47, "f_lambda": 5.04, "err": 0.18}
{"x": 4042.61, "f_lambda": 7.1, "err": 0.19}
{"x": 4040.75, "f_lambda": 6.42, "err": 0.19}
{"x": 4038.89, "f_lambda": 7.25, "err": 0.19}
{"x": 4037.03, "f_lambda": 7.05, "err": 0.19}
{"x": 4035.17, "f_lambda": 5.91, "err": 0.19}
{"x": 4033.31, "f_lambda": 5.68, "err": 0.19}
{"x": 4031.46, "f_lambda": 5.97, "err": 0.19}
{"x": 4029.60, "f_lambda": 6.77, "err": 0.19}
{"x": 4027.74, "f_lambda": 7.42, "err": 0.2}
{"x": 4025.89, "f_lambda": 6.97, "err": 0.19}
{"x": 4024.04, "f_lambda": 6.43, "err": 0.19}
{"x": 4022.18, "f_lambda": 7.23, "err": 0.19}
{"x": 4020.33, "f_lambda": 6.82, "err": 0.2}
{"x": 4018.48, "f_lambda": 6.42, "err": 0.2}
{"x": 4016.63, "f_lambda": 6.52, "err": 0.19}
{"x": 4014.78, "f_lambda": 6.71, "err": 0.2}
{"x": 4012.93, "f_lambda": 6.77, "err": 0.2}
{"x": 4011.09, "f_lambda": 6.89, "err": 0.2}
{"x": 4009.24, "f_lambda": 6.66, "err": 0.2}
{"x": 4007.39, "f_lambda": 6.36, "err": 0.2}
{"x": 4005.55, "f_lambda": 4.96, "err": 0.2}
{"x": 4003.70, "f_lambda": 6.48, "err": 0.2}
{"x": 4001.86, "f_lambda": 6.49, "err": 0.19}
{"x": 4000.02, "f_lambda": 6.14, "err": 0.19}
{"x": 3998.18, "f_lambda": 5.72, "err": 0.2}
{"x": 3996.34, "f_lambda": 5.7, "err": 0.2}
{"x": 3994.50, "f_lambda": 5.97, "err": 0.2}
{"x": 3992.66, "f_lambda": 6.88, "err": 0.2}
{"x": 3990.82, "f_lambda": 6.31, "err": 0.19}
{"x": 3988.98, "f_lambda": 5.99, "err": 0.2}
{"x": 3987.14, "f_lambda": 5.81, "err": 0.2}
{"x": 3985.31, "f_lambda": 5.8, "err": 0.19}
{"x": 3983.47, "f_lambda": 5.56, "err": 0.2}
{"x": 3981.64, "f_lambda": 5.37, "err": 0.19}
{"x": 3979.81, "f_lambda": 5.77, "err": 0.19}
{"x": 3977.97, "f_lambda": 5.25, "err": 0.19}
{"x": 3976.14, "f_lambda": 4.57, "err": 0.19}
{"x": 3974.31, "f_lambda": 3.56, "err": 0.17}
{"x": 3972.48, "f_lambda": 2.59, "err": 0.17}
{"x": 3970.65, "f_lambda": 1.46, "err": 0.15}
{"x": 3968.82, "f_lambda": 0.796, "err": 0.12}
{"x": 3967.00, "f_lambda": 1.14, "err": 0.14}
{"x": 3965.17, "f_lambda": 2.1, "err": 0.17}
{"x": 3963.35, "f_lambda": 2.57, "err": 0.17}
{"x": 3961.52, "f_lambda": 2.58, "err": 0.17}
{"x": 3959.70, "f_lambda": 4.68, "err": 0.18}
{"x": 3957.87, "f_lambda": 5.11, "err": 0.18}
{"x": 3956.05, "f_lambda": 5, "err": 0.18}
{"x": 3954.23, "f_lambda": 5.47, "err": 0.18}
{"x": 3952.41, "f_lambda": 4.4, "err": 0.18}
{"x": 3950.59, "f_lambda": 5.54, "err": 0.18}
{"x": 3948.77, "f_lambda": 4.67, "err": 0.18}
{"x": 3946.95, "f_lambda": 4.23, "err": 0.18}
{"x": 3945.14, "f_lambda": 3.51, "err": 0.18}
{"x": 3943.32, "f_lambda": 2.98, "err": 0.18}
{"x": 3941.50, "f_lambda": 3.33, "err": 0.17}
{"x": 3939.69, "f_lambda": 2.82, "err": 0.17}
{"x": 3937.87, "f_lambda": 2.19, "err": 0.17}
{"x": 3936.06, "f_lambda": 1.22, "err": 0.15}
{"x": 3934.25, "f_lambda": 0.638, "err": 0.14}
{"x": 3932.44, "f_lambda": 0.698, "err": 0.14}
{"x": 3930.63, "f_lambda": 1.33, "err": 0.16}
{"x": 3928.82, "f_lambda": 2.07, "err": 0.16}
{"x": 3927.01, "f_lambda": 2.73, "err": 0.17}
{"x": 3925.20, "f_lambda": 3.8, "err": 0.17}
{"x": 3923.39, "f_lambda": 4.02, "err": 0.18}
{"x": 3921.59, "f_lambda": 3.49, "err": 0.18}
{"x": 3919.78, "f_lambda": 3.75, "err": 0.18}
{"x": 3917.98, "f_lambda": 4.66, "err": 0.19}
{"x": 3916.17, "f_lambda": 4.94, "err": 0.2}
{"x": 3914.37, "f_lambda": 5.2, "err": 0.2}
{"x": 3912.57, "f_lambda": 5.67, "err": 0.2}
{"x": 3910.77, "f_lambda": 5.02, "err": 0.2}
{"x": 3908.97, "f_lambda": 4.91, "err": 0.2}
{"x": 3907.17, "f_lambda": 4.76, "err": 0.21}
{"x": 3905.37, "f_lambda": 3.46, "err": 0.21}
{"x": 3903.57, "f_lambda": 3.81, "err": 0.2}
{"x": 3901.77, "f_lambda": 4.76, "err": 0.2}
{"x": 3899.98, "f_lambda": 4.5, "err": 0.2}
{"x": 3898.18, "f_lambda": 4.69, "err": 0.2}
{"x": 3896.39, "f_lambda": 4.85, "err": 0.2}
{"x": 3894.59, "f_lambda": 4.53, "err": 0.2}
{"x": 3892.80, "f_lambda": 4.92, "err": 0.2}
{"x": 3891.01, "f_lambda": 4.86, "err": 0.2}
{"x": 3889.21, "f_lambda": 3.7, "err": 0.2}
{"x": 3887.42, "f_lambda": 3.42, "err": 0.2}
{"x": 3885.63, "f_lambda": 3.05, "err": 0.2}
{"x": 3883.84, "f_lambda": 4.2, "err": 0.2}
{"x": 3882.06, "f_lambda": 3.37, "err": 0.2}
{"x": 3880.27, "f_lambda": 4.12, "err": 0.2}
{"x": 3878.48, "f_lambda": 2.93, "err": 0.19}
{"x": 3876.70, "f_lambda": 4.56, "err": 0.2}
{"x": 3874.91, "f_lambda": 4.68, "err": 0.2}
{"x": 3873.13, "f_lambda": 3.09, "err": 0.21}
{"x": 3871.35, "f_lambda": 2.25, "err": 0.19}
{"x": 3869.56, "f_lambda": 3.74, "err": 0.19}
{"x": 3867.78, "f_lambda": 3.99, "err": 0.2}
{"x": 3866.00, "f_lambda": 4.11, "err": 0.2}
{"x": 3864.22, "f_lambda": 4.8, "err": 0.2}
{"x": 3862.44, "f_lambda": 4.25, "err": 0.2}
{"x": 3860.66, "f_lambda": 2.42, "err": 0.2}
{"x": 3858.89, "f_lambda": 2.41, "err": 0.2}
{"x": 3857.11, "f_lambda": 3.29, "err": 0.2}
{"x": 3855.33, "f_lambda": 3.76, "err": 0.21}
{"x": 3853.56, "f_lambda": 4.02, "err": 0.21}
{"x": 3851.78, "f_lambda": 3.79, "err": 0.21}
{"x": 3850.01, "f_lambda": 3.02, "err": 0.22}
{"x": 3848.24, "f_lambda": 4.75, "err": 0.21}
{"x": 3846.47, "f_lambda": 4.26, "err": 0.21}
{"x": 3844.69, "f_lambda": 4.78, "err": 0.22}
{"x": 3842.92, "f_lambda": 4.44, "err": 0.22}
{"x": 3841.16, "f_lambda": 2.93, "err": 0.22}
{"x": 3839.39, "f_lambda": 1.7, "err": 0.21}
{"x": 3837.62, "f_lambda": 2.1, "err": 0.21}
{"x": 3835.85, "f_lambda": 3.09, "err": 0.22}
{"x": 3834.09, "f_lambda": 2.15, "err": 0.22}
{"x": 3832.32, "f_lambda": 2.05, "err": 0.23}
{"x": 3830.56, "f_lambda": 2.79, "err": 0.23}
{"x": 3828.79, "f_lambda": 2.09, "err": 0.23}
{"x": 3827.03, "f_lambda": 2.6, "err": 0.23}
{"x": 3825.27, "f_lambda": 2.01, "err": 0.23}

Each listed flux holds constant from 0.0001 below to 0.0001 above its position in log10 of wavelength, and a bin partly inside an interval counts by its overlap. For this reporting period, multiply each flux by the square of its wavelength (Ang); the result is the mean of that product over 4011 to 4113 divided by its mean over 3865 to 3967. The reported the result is 1.89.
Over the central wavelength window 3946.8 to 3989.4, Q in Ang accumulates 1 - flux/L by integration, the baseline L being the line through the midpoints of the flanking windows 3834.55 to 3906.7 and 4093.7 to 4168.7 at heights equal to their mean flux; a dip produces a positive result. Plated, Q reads 7.10 Ang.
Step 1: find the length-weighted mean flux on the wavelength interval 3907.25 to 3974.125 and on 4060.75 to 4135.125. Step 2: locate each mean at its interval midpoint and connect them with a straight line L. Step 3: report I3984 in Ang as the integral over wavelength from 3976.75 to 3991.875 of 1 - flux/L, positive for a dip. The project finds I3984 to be -4.82 Ang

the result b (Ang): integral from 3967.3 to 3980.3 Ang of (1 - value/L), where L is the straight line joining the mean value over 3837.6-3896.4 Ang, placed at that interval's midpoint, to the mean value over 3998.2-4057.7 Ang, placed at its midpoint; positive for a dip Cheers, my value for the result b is 5.4 Ang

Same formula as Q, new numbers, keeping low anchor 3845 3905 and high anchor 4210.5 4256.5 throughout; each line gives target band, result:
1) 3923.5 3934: 5.2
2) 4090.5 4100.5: -2.5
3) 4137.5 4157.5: -3.0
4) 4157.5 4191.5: -4.0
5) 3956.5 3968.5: 4.1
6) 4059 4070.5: -2.1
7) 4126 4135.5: -1.4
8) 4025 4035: -2.8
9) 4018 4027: -3.2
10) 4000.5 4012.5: -3.4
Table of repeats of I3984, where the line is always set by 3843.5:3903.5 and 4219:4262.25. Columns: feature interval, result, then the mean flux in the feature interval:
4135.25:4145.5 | -1.7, 6.79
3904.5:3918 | -2.0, 4.84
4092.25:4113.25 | -4.4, 6.73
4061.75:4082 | -3.6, 6.27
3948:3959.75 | -1.3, 5.01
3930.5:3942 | 7.0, 1.72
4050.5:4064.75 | -3.2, 6.39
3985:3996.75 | -3.3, 6.09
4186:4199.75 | -1.3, 6.79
